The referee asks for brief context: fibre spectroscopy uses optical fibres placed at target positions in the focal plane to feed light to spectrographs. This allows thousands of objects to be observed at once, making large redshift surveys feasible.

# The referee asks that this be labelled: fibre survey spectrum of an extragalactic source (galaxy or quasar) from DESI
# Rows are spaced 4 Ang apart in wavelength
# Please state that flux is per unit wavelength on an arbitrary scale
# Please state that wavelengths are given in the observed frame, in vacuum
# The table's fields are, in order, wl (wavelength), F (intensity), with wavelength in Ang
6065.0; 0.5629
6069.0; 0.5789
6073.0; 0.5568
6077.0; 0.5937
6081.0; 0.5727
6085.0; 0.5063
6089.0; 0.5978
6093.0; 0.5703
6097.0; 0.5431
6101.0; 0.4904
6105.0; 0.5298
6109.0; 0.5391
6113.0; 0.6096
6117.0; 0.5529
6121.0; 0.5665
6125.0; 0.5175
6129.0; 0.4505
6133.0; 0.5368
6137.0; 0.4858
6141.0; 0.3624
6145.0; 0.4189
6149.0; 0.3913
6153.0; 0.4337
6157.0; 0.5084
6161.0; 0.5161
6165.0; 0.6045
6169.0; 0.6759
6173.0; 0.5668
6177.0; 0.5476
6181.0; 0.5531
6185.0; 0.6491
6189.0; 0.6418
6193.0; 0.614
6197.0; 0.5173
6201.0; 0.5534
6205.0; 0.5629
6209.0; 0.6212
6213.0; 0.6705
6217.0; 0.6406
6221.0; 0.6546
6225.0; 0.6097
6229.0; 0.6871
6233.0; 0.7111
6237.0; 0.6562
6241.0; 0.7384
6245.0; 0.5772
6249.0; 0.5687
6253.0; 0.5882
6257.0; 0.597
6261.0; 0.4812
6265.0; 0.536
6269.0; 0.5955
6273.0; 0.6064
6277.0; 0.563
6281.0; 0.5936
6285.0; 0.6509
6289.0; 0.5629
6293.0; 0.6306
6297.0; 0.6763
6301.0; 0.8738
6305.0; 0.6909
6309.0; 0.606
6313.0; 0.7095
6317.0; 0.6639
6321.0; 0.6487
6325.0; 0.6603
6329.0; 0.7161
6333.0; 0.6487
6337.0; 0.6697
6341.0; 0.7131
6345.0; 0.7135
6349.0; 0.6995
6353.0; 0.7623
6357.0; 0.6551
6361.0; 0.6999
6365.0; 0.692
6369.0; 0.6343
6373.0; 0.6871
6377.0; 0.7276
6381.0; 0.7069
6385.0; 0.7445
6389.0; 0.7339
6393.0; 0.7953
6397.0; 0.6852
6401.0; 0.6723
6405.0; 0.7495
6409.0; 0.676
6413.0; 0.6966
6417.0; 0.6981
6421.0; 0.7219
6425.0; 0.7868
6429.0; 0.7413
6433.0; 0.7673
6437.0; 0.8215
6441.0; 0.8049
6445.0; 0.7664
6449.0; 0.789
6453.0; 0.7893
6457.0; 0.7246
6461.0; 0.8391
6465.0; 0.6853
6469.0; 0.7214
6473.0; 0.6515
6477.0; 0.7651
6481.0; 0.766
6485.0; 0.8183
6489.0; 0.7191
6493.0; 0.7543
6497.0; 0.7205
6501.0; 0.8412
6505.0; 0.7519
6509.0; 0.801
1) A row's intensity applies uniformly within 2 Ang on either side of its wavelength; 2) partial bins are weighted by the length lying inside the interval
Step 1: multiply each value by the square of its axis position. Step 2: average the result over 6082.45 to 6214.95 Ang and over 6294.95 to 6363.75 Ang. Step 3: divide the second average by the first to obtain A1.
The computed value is 1.36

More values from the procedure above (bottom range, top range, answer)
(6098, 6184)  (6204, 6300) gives 1.24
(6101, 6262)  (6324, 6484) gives 1.37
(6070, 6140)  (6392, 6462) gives 1.54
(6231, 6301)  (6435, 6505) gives 1.32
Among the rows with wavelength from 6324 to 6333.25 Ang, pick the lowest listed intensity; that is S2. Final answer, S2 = 0.6487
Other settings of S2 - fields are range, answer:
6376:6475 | 0.6515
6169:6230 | 0.5173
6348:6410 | 0.6343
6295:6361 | 0.606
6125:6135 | 0.4505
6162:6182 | 0.5476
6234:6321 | 0.4812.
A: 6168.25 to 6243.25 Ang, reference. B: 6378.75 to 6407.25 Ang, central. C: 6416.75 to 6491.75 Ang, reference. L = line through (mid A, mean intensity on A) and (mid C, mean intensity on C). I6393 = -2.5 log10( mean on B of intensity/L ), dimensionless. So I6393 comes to 0.00 mag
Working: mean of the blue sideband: 0.624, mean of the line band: 0.726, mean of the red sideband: 0.758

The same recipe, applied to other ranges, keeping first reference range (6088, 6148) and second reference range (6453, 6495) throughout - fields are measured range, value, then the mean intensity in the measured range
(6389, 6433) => -0.03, 0.725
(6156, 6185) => -0.05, 0.575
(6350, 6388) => -0.04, 0.702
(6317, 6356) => -0.05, 0.69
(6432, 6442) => -0.11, 0.8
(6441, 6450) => -0.08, 0.782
